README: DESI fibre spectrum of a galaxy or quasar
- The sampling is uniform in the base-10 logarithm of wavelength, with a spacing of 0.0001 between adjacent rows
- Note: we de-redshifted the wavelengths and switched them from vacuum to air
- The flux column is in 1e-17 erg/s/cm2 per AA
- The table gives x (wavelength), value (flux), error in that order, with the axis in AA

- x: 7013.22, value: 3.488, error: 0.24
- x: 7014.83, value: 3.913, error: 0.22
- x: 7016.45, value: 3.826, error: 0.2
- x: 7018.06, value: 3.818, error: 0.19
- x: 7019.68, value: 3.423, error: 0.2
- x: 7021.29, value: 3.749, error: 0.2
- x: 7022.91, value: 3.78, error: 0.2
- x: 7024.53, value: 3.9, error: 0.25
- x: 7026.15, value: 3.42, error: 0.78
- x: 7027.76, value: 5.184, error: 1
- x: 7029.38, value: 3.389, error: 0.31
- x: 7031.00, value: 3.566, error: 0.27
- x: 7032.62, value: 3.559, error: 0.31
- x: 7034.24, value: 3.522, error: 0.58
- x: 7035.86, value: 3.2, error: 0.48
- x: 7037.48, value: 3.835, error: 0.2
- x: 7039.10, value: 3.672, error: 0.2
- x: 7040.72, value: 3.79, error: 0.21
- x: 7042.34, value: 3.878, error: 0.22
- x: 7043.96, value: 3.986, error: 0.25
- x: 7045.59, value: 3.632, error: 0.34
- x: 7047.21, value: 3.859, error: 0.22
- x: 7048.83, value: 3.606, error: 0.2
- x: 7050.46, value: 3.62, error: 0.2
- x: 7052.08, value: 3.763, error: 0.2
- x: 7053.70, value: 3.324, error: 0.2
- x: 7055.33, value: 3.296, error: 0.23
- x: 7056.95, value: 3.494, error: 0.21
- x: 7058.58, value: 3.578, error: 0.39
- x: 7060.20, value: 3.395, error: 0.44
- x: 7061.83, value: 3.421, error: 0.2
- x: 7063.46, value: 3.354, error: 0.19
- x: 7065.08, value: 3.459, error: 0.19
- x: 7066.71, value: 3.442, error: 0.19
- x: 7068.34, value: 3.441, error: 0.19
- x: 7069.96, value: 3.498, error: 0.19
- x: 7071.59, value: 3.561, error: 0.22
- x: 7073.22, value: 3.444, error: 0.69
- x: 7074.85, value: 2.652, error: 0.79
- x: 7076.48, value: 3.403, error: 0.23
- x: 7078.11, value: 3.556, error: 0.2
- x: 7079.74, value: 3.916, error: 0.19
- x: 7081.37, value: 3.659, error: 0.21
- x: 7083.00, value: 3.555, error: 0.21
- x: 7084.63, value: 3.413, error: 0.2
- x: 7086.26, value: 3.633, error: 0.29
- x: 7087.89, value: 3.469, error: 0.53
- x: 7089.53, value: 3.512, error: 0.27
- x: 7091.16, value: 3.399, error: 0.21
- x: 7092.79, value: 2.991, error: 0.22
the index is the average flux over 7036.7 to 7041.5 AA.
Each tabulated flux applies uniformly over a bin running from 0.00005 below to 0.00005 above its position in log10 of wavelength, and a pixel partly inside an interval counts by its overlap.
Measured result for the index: 3.77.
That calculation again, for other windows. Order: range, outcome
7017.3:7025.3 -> 3.73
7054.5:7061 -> 3.44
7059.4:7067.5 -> 3.41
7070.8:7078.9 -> 3.32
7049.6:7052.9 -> 3.69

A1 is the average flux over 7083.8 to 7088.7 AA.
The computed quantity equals 3.51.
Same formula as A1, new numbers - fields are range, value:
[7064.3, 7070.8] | 3.46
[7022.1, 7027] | 3.72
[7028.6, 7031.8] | 3.48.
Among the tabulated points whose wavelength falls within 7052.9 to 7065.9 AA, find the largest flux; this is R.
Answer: 3.578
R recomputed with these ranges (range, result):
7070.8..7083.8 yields 3.916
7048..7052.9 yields 3.763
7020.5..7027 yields 3.9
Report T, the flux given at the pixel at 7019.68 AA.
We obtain 3.423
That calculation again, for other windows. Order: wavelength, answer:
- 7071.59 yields 3.561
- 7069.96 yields 3.498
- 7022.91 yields 3.78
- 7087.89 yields 3.469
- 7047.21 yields 3.859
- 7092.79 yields 2.991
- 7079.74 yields 3.916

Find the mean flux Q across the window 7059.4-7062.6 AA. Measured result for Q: 3.4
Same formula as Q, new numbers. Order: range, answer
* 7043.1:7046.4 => 3.8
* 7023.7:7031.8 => 3.89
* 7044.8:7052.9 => 3.7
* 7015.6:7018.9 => 3.82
